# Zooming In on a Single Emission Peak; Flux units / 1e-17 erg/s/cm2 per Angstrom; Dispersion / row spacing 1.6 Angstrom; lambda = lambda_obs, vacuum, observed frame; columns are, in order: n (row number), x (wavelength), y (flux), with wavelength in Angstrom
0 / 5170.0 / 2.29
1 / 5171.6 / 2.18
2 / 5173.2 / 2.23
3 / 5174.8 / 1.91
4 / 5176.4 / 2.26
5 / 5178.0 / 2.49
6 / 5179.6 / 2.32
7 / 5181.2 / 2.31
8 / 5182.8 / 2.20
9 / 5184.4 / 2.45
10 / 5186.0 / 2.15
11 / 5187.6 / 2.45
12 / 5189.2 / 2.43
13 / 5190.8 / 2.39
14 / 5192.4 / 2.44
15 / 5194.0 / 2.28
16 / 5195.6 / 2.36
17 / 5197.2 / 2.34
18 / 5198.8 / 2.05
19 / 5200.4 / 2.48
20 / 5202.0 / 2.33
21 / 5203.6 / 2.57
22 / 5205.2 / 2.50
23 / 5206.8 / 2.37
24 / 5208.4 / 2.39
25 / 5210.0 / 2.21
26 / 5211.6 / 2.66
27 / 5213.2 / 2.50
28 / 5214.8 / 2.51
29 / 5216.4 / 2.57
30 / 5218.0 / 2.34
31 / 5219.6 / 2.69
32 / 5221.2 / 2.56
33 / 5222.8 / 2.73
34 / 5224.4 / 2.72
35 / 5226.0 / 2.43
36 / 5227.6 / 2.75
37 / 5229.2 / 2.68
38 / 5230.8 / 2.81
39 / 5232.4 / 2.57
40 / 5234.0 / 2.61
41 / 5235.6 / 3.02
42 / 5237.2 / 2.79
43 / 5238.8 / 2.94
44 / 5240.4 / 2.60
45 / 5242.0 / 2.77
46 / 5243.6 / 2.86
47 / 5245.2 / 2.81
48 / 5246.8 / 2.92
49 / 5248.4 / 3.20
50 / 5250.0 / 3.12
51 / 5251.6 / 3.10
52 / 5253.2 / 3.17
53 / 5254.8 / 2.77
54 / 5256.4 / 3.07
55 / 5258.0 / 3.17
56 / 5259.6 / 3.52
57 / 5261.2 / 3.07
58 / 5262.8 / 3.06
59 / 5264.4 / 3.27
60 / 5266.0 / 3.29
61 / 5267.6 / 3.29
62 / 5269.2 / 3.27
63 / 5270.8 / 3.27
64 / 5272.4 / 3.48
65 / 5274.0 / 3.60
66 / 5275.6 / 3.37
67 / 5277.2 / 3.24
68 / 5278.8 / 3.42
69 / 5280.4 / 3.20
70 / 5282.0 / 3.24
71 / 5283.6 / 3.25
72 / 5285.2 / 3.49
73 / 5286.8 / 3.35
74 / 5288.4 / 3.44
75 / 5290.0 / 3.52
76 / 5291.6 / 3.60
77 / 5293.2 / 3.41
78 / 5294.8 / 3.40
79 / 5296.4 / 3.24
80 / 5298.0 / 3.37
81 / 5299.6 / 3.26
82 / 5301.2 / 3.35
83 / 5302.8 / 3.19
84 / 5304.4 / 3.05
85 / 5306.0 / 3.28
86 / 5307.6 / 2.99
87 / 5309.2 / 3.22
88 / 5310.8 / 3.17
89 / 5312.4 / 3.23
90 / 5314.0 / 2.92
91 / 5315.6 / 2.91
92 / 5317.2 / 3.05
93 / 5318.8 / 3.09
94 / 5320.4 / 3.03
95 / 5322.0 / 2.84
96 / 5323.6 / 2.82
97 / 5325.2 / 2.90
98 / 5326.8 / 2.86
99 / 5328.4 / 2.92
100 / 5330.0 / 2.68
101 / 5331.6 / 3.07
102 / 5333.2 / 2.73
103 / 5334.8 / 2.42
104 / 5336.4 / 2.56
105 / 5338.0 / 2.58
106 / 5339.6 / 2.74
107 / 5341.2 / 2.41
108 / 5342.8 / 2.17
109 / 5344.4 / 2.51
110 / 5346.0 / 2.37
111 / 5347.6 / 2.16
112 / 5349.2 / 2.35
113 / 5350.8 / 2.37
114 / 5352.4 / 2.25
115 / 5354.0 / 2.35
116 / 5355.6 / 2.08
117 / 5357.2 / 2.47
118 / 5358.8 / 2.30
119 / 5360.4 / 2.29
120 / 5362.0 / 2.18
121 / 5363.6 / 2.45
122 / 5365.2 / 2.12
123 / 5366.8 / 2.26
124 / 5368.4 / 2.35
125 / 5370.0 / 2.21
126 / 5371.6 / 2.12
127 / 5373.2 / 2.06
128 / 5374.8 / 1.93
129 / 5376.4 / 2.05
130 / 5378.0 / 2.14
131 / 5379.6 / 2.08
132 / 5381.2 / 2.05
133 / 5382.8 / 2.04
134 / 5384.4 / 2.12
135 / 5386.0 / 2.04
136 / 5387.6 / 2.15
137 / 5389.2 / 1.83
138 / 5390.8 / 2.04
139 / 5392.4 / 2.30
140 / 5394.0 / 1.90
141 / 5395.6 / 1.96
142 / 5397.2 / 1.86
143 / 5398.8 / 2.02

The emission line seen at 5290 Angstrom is C III] 1909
